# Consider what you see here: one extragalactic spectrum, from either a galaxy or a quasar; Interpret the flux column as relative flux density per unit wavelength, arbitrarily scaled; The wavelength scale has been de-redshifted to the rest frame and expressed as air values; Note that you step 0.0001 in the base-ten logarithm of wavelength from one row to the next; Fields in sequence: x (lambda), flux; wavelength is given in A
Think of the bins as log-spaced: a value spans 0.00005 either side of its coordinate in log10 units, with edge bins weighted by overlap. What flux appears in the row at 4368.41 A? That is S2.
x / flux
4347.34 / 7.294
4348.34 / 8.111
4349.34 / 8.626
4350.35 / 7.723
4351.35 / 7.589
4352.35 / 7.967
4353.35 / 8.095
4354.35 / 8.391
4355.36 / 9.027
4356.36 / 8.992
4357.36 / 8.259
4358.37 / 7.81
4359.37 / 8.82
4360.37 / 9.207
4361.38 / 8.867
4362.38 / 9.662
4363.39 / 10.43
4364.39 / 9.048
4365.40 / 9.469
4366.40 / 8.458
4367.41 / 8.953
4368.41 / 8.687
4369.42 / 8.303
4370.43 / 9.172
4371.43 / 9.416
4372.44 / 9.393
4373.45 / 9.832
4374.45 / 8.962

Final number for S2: 8.687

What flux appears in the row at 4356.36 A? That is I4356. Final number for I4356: 8.992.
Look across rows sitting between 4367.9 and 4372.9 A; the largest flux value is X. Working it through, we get 9.416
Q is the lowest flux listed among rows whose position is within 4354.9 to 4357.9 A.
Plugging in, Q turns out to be 8.259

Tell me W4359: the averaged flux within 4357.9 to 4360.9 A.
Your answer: 8.63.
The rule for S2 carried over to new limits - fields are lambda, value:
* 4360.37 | 9.207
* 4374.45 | 8.962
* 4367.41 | 8.953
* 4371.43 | 9.416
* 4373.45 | 9.832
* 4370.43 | 9.172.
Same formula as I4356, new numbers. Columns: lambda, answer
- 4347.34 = 7.294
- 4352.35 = 7.967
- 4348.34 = 8.111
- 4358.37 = 7.81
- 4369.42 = 8.303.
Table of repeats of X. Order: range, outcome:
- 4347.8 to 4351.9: 8.626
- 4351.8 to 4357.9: 9.027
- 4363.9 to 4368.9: 9.469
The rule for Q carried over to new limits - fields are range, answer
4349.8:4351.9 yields 7.589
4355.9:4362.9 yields 7.81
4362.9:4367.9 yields 8.458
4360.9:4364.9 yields 8.867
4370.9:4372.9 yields 9.393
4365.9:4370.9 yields 8.303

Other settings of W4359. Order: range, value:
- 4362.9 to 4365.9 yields 9.65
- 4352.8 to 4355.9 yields 8.5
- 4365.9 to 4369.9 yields 8.6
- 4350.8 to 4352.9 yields 7.81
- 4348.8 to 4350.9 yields 8.14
